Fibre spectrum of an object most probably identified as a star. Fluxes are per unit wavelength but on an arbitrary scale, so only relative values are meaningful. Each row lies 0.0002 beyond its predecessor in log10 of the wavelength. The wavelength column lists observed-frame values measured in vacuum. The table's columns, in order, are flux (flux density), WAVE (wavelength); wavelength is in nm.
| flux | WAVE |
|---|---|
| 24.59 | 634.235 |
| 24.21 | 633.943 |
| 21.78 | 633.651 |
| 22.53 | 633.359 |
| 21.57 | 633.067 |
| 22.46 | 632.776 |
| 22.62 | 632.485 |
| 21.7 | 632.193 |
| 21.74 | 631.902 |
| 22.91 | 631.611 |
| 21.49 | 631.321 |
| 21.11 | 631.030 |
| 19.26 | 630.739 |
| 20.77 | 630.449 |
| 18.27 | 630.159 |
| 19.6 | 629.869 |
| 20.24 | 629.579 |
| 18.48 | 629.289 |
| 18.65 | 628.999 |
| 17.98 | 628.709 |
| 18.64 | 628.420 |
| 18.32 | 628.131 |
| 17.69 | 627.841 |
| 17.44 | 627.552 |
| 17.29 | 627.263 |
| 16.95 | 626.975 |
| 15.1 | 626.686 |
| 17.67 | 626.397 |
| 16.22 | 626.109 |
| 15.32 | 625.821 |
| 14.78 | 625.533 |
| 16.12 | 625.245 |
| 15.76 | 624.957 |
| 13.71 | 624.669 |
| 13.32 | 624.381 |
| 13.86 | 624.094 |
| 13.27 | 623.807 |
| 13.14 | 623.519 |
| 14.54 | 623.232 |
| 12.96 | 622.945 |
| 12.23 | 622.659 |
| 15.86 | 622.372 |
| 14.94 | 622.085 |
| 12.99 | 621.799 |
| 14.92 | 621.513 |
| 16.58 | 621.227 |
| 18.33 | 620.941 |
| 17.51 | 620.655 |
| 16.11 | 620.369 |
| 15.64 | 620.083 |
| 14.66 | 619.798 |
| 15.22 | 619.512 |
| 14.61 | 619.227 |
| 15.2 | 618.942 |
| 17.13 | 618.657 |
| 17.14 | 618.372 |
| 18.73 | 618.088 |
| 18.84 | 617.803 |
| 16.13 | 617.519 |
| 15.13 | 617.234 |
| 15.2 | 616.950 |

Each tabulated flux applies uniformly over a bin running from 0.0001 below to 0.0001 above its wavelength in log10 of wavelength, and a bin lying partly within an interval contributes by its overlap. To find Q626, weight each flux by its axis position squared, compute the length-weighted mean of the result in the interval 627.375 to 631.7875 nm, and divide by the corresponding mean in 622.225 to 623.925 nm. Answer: 1.45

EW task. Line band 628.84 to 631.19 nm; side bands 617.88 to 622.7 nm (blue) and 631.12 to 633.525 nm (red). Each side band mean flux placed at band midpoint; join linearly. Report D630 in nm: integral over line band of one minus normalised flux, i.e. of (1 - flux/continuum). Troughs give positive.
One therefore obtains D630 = 0.153 nm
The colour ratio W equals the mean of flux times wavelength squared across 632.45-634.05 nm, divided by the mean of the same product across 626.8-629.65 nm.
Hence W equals 1.26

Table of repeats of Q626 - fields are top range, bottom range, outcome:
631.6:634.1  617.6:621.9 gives 1.43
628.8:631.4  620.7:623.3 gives 1.35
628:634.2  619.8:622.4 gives 1.36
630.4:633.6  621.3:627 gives 1.52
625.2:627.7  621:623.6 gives 1.15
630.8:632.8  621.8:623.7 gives 1.62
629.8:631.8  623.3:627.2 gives 1.39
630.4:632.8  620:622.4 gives 1.40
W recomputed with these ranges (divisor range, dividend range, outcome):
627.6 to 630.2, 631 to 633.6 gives 1.20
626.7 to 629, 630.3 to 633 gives 1.24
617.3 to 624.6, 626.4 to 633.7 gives 1.33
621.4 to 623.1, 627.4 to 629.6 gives 1.34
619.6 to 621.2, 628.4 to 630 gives 1.19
